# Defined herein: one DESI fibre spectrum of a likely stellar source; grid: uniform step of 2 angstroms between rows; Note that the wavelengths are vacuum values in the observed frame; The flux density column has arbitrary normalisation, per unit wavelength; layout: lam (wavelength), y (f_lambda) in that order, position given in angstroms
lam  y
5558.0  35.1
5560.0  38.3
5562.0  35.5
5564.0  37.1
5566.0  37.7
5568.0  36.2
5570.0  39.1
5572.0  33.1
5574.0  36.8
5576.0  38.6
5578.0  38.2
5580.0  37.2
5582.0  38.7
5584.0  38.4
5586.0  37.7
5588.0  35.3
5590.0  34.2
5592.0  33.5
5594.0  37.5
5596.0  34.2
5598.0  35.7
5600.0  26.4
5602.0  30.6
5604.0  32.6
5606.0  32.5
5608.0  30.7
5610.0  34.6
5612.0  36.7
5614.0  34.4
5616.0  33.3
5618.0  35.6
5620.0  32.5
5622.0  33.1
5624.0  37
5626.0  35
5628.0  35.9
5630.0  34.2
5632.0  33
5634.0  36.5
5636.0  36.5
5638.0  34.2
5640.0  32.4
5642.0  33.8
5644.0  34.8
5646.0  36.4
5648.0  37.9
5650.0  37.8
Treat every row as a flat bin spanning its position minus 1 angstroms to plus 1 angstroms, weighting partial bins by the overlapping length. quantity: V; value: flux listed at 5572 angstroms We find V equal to 33.1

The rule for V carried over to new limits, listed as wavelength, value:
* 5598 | 35.7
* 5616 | 33.3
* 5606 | 32.5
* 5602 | 30.6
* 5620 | 32.5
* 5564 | 37.1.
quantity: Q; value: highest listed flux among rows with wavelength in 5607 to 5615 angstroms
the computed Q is 36.7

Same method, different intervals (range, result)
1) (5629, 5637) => 36.5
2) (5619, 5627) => 37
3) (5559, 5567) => 38.3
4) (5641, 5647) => 36.4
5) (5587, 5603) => 37.5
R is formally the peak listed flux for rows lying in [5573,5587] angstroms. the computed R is 38.7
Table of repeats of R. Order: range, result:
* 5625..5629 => 35.9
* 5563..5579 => 39.1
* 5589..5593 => 34.2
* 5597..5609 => 35.7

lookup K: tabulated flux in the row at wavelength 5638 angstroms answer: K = 34.2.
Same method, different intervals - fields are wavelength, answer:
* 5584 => 38.4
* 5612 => 36.7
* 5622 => 33.1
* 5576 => 38.6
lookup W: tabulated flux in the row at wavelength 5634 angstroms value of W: 36.5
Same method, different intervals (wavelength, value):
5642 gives 33.8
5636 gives 36.5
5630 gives 34.2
